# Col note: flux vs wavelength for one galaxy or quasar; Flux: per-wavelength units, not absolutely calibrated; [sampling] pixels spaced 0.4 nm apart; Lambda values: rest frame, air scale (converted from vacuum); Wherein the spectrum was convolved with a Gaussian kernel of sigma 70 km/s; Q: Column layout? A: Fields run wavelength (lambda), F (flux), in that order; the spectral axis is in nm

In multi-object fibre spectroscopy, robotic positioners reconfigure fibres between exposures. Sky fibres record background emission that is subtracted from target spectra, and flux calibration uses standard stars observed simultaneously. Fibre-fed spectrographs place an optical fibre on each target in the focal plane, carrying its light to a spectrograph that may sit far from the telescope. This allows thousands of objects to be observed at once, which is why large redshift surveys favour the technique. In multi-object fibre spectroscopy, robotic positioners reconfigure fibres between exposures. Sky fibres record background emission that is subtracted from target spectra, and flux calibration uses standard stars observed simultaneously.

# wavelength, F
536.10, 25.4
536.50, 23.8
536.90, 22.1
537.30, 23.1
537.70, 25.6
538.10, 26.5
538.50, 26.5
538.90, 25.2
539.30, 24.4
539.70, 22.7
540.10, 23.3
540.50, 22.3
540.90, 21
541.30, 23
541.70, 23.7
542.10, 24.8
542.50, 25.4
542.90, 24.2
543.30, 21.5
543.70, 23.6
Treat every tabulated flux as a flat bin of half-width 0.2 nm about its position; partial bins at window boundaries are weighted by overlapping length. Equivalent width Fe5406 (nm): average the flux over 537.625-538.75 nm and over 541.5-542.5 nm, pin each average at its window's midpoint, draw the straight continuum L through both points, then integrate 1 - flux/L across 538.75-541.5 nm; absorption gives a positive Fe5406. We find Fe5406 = 0.24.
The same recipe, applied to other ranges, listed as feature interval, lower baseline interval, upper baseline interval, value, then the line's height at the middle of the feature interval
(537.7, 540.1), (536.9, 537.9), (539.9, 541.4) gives -0.18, 23.2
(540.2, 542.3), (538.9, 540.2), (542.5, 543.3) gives 0.07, 23.8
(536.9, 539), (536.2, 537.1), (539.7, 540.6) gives -0.18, 23.1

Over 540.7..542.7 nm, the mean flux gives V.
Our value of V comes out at 23.6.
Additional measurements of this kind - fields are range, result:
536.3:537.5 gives 23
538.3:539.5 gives 25.4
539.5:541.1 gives 22.3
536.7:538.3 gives 24.3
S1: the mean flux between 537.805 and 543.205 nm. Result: 24.1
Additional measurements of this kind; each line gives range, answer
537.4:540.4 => 24.7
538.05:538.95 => 26.1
